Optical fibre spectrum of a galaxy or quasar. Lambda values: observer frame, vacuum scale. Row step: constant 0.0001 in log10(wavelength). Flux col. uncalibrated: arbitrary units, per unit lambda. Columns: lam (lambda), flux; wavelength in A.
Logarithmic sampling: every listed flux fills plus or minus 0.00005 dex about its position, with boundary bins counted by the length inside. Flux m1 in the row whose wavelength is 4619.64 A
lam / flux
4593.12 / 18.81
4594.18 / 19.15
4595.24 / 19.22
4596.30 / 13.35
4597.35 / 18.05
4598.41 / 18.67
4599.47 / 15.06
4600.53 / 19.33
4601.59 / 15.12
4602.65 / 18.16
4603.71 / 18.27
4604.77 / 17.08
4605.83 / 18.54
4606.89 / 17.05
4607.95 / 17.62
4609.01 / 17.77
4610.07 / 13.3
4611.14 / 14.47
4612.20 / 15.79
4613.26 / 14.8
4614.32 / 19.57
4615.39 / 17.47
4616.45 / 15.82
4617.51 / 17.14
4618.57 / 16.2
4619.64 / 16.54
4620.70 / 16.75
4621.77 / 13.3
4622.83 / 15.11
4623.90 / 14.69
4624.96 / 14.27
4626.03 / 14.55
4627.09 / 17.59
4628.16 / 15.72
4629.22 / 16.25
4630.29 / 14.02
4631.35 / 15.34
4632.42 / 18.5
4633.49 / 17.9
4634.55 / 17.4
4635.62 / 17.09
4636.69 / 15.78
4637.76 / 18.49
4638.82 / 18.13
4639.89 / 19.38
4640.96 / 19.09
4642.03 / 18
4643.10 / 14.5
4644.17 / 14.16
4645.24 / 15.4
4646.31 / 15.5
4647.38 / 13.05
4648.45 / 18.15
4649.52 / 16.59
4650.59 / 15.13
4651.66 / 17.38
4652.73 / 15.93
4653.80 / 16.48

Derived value 16.54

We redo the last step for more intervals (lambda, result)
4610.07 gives 13.3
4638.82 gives 18.13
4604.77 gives 17.08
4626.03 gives 14.55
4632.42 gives 18.5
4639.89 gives 19.38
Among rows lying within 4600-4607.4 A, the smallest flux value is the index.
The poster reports 15.12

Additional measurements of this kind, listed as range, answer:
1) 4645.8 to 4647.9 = 13.05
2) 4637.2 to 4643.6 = 14.5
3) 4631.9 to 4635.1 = 17.4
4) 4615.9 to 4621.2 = 15.82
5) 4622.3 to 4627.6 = 14.27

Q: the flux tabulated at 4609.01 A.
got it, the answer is 17.77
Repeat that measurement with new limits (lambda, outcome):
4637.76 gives 18.49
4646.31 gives 15.5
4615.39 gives 17.47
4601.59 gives 15.12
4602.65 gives 18.16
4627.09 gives 17.59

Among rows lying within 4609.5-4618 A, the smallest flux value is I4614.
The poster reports 13.3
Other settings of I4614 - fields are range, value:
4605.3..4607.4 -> 17.05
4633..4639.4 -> 15.78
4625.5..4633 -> 14.02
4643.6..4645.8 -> 14.16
